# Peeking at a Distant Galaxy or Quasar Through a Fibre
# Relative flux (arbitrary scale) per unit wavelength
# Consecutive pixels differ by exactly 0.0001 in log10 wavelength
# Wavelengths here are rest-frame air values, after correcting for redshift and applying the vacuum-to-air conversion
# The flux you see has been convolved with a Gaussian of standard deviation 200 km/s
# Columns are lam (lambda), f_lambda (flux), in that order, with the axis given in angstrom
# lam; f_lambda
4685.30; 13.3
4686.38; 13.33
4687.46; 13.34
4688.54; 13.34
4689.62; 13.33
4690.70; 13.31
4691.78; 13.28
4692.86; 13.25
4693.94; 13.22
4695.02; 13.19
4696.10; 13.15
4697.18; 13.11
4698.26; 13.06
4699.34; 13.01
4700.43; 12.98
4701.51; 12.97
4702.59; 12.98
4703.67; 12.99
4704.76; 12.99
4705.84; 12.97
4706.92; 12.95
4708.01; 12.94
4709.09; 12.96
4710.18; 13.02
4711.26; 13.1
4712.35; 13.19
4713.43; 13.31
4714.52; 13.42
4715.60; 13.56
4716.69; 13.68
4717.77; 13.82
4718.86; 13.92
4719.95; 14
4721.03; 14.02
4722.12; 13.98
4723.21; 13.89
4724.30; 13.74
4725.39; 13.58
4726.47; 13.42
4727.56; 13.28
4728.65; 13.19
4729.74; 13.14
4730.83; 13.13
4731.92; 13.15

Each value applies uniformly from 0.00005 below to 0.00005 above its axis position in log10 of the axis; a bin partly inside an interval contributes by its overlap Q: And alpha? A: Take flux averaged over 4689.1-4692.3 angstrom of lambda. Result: 13.3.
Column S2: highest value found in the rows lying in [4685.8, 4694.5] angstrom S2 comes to 13.34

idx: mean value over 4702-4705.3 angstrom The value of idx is 13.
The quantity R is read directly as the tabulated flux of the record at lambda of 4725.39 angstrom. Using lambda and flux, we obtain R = 13.58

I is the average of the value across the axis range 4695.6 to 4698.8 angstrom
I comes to 13.1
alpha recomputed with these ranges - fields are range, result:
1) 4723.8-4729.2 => 13.4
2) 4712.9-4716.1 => 13.4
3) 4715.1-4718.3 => 13.7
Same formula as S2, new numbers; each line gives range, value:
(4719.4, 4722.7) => 14.02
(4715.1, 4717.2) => 13.68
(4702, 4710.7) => 13.02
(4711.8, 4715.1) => 13.42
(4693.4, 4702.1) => 13.22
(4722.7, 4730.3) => 13.89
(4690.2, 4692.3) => 13.31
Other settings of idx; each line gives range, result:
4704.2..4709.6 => 13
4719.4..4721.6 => 14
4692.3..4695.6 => 13.2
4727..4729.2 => 13.2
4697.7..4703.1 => 13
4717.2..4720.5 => 13.9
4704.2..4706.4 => 13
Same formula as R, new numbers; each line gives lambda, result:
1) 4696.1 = 13.15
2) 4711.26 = 13.1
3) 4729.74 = 13.14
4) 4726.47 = 13.42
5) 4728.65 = 13.19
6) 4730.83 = 13.13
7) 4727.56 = 13.28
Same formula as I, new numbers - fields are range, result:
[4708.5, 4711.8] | 13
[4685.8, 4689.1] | 13.3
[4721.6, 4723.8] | 13.9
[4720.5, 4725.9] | 13.8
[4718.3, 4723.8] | 13.9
